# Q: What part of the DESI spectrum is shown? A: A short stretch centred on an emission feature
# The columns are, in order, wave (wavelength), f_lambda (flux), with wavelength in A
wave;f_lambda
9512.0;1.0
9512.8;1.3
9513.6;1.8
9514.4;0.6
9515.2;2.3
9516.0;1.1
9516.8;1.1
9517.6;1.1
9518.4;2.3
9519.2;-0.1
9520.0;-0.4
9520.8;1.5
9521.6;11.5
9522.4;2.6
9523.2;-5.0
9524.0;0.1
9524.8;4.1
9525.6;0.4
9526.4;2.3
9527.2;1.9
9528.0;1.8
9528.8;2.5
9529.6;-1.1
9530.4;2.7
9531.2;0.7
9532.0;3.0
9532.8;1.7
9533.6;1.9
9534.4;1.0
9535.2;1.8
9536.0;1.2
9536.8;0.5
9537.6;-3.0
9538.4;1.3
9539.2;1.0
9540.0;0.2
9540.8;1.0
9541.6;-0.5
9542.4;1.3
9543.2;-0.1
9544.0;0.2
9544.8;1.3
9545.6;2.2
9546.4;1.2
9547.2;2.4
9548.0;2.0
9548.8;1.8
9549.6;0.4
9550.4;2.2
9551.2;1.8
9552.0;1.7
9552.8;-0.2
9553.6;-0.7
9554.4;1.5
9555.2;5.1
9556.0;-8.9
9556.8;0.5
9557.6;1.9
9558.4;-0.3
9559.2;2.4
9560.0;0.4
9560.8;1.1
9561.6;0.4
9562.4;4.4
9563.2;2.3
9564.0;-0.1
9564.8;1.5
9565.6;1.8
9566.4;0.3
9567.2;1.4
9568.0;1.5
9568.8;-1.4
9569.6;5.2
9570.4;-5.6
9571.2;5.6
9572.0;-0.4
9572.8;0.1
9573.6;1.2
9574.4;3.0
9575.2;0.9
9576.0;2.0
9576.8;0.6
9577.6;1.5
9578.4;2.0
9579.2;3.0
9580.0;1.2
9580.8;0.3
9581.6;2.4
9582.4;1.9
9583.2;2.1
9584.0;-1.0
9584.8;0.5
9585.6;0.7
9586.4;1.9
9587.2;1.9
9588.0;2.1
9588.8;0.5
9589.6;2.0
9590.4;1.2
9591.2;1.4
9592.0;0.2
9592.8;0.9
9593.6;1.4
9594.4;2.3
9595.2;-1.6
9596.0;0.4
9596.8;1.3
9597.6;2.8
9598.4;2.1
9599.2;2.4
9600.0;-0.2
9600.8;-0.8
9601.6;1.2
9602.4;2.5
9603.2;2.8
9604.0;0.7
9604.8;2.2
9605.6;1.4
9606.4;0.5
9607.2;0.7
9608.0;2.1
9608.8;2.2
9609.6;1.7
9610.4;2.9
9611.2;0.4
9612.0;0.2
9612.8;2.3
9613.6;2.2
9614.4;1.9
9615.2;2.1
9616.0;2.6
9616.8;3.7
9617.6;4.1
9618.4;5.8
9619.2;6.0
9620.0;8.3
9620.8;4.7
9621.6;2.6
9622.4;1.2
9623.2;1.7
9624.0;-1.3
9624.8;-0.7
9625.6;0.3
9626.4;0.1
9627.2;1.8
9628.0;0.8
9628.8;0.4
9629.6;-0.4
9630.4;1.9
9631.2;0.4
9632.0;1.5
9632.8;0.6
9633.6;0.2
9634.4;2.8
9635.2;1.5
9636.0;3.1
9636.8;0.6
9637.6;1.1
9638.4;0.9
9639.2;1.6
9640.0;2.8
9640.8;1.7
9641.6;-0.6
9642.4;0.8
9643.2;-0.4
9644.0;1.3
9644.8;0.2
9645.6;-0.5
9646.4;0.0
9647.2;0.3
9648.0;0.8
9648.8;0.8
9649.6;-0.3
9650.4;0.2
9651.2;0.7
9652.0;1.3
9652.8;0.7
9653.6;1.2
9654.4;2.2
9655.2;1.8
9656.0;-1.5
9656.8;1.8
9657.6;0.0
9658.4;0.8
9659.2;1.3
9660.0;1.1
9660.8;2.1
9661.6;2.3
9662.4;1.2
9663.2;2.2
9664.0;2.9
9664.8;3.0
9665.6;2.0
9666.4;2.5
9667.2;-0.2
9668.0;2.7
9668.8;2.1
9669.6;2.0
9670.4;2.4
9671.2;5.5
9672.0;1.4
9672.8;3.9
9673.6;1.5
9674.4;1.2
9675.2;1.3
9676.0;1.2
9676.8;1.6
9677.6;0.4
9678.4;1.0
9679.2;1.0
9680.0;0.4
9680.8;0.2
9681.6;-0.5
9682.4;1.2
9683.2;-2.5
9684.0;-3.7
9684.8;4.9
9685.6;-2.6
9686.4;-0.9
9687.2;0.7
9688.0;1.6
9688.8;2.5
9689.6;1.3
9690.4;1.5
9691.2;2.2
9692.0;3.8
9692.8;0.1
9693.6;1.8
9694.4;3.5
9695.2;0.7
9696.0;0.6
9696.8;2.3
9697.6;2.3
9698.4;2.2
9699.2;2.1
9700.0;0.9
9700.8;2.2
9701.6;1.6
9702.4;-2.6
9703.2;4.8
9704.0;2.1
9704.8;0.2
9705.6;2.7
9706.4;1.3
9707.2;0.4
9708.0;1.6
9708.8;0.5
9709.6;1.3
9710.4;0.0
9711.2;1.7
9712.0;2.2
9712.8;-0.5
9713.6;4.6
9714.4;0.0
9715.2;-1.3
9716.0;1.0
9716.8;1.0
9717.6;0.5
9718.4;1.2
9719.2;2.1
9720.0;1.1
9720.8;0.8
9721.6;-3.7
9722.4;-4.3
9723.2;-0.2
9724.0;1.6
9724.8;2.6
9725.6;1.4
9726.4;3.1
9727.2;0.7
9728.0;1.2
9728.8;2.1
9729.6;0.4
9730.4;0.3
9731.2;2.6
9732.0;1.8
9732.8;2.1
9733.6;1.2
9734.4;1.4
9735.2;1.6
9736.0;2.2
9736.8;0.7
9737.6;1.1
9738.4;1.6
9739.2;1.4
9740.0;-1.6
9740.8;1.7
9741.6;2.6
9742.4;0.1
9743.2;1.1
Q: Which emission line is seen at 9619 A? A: [O III] 5007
